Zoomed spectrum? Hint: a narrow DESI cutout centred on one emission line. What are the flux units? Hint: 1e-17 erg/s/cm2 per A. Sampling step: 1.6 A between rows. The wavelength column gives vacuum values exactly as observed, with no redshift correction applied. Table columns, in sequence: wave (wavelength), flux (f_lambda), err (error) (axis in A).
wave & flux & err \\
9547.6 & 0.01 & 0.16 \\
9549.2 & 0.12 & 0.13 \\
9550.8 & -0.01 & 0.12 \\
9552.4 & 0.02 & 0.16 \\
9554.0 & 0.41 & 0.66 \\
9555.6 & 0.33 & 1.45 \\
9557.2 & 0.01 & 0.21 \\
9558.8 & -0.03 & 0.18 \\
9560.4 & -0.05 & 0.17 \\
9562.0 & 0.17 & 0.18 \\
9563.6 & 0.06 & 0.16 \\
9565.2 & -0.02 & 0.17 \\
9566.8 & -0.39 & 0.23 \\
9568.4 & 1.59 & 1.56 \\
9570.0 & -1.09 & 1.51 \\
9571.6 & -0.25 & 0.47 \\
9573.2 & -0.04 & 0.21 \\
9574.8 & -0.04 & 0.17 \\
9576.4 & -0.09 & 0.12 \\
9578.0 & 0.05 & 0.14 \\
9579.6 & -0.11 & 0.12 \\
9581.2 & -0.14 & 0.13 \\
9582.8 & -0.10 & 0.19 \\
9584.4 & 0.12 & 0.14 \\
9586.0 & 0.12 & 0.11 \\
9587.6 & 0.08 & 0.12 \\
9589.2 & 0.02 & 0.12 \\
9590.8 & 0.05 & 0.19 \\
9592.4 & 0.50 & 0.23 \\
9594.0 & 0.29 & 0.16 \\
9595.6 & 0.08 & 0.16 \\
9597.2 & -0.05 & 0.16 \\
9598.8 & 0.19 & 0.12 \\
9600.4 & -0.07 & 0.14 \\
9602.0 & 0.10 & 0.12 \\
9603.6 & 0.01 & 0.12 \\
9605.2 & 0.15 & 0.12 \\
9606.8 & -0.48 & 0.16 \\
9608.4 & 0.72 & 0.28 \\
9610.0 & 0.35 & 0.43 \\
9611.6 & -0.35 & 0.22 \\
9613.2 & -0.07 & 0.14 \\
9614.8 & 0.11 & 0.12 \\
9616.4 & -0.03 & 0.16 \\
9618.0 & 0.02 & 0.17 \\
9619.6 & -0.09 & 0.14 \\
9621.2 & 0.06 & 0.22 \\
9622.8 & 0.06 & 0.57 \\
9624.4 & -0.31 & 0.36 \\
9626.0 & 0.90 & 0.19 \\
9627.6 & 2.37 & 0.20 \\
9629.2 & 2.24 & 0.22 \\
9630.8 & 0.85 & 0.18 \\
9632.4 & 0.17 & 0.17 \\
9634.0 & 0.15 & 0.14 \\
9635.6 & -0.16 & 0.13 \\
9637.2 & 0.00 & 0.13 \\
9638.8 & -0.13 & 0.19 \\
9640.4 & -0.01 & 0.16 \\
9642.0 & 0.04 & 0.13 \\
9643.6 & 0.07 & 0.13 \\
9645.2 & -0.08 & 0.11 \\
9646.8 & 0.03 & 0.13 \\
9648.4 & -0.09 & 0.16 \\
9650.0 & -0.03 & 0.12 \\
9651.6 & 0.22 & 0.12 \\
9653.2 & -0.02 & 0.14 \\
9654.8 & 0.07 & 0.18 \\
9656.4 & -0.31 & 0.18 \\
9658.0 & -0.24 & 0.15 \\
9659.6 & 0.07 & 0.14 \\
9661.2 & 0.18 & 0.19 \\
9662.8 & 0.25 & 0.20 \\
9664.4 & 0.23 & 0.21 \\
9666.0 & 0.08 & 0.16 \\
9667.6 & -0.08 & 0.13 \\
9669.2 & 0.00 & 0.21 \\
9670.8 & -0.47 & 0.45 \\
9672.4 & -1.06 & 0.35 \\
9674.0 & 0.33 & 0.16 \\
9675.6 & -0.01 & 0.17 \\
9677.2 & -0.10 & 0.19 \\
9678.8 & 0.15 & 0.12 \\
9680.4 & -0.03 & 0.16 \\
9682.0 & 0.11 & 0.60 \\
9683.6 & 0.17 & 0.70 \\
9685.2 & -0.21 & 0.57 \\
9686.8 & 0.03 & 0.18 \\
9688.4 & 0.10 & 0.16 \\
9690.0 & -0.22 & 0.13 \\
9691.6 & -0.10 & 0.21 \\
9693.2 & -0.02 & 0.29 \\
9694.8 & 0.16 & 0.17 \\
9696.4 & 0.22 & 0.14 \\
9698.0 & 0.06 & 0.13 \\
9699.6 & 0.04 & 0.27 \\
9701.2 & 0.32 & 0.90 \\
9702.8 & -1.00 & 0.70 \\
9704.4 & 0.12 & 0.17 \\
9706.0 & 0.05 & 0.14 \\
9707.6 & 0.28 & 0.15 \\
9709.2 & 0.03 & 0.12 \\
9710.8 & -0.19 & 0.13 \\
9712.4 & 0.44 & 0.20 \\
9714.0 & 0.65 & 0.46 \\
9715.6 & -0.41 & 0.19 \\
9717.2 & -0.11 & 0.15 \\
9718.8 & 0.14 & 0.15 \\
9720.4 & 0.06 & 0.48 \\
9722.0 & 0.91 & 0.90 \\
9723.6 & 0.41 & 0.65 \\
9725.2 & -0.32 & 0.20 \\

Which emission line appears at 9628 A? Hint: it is [O III]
